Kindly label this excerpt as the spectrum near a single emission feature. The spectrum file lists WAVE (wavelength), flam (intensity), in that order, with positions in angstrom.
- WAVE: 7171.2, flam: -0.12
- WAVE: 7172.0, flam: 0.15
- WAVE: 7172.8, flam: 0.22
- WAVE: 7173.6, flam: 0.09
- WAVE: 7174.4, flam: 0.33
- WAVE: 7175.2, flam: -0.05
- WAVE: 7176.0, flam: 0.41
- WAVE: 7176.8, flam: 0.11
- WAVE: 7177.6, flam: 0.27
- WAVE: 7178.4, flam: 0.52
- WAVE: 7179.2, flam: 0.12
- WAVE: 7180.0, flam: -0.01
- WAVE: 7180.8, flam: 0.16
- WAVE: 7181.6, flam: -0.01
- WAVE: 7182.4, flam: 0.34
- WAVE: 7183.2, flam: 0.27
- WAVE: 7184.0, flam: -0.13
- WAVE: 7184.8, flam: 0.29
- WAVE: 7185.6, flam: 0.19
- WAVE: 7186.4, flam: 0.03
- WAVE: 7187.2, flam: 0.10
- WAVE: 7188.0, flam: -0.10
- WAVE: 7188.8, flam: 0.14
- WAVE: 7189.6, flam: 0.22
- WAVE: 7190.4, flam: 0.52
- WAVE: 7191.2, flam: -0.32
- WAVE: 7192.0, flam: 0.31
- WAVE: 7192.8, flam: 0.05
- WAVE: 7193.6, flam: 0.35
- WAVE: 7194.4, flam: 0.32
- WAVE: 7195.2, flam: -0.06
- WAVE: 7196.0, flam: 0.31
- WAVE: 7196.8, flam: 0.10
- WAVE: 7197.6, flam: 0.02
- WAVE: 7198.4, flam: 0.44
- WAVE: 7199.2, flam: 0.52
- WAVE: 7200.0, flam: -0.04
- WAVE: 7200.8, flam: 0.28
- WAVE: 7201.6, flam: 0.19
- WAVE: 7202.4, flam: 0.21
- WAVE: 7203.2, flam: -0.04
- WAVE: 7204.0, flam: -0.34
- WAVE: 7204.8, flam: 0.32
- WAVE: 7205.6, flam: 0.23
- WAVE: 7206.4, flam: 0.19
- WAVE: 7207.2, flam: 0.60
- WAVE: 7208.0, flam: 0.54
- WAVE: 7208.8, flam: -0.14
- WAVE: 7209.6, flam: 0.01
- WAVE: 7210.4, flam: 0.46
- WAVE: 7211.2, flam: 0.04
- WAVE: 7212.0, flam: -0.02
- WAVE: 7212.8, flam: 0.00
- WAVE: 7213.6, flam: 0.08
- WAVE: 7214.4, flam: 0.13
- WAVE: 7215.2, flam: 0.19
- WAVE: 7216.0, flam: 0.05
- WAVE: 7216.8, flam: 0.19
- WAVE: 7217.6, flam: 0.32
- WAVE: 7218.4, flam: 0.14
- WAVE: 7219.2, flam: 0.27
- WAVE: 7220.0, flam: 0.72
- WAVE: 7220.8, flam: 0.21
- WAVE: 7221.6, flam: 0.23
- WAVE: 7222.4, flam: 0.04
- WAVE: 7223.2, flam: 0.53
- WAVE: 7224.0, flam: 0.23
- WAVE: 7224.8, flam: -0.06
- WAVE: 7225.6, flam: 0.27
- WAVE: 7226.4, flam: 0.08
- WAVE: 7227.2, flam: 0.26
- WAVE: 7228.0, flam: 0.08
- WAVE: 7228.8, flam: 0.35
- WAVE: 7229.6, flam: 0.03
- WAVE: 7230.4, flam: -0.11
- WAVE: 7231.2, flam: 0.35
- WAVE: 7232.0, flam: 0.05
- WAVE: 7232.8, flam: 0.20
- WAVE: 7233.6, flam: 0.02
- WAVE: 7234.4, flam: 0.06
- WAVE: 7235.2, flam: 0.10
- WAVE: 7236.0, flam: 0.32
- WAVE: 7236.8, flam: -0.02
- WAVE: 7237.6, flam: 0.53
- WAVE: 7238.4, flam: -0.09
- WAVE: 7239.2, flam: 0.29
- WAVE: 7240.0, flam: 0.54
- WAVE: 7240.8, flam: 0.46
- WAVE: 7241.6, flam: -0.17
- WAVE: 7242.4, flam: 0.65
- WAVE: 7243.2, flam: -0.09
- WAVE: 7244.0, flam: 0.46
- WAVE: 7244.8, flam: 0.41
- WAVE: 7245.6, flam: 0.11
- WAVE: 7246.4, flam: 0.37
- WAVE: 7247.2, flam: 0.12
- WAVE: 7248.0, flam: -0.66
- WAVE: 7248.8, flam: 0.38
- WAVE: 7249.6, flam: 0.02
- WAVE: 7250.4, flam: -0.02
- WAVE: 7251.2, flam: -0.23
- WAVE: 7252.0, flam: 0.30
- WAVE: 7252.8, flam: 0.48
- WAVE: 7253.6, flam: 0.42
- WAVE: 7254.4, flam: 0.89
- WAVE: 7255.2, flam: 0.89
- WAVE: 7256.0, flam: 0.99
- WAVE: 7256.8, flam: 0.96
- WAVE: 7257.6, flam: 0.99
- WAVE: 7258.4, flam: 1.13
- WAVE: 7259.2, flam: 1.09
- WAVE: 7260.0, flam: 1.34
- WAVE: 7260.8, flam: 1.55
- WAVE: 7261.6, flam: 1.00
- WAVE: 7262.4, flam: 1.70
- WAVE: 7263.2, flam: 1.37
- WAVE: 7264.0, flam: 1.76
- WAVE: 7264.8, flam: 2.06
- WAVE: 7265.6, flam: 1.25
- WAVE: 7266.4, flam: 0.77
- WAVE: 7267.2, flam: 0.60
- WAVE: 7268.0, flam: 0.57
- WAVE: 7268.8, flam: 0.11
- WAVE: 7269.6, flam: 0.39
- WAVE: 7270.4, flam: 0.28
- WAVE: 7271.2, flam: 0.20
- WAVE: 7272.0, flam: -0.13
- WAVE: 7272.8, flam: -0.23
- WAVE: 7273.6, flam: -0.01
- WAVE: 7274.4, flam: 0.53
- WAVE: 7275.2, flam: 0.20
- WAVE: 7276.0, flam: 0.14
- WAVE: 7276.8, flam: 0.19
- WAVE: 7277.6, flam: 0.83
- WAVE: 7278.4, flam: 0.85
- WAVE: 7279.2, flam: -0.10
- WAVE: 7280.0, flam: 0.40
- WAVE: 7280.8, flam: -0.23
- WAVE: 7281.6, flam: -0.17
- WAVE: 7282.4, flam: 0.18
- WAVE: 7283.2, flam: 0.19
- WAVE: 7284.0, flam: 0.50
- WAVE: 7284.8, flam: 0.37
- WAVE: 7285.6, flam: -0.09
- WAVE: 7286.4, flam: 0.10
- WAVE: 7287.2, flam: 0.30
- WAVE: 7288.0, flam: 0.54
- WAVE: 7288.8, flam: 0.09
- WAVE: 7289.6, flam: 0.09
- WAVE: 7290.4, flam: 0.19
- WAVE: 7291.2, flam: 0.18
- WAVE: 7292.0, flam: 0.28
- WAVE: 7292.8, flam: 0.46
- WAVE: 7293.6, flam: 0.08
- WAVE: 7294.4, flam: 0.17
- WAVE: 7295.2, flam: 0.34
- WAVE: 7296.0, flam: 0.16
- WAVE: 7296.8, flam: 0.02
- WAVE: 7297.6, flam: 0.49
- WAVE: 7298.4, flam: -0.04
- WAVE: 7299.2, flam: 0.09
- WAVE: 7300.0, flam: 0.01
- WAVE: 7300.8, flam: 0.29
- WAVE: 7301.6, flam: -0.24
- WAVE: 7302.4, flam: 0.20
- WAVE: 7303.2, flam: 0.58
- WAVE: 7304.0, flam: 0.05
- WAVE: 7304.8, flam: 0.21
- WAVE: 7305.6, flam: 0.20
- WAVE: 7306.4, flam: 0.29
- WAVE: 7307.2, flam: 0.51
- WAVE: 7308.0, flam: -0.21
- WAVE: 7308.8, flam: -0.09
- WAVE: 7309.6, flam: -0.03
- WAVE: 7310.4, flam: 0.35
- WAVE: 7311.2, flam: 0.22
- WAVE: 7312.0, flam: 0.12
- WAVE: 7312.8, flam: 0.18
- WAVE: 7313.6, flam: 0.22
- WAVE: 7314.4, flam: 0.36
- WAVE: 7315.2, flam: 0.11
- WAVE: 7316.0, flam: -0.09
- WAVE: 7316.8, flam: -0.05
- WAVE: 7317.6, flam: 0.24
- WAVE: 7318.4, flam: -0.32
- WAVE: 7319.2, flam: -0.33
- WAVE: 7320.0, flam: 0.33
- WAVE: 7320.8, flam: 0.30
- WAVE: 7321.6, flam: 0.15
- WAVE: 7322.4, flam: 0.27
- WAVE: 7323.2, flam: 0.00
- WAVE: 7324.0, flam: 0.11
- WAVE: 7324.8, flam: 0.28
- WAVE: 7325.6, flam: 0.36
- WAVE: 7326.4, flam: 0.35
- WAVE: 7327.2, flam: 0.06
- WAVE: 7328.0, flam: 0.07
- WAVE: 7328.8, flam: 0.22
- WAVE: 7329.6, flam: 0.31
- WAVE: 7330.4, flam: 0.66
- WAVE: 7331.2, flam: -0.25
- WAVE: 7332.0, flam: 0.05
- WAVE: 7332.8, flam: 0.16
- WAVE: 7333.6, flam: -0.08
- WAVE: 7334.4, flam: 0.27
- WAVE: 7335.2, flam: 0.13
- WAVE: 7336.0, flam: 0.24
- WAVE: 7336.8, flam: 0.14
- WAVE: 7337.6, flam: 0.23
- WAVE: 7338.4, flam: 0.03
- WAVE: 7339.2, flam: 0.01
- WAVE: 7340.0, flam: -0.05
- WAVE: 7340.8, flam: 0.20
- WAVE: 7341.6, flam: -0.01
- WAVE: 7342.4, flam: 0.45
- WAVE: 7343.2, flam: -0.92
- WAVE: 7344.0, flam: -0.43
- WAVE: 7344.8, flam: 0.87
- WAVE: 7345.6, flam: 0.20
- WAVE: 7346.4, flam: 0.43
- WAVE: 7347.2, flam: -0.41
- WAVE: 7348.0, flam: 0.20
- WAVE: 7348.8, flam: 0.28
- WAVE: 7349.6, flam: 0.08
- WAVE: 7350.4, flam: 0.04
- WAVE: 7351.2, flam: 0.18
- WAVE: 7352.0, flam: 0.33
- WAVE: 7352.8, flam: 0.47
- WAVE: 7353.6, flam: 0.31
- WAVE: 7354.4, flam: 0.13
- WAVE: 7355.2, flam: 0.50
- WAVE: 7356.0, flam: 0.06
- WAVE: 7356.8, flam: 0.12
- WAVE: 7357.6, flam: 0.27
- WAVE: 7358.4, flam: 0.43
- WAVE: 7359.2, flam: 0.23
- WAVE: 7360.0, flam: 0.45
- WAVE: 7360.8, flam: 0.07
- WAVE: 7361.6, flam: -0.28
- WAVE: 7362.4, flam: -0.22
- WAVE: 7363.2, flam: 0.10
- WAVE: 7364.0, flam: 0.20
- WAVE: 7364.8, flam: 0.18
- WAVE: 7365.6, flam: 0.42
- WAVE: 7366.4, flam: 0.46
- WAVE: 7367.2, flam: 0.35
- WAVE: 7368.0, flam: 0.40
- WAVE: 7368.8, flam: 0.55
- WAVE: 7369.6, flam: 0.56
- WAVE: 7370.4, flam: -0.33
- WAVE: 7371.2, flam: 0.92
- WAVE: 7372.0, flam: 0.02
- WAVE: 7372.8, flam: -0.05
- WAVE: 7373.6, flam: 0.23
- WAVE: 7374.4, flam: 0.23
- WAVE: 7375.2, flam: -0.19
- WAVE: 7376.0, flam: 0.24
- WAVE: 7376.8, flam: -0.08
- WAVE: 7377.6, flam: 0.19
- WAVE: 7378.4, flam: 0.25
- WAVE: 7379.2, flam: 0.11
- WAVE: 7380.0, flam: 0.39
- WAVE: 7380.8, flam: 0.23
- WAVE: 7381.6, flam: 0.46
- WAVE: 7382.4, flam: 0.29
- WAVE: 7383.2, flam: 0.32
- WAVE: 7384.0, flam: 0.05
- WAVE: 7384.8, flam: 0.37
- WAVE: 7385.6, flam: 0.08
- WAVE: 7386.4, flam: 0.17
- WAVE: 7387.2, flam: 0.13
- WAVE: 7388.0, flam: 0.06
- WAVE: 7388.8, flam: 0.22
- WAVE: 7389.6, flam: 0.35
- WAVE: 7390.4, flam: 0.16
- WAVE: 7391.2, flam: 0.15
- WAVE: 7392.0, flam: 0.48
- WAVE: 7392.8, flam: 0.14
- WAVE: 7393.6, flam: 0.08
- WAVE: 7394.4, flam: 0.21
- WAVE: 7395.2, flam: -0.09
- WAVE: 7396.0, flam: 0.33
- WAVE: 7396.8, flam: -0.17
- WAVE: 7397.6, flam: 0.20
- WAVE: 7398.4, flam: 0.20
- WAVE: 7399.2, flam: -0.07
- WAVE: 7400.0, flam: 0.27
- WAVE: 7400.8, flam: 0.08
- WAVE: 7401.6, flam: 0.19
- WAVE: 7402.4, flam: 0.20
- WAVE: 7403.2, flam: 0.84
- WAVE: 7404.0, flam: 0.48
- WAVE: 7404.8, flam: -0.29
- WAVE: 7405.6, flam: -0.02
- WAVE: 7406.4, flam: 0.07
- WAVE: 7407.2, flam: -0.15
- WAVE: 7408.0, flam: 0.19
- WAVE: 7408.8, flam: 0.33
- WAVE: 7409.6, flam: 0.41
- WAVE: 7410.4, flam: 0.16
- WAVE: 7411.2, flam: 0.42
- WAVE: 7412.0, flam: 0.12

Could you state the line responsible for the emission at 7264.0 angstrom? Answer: [O II] 3727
